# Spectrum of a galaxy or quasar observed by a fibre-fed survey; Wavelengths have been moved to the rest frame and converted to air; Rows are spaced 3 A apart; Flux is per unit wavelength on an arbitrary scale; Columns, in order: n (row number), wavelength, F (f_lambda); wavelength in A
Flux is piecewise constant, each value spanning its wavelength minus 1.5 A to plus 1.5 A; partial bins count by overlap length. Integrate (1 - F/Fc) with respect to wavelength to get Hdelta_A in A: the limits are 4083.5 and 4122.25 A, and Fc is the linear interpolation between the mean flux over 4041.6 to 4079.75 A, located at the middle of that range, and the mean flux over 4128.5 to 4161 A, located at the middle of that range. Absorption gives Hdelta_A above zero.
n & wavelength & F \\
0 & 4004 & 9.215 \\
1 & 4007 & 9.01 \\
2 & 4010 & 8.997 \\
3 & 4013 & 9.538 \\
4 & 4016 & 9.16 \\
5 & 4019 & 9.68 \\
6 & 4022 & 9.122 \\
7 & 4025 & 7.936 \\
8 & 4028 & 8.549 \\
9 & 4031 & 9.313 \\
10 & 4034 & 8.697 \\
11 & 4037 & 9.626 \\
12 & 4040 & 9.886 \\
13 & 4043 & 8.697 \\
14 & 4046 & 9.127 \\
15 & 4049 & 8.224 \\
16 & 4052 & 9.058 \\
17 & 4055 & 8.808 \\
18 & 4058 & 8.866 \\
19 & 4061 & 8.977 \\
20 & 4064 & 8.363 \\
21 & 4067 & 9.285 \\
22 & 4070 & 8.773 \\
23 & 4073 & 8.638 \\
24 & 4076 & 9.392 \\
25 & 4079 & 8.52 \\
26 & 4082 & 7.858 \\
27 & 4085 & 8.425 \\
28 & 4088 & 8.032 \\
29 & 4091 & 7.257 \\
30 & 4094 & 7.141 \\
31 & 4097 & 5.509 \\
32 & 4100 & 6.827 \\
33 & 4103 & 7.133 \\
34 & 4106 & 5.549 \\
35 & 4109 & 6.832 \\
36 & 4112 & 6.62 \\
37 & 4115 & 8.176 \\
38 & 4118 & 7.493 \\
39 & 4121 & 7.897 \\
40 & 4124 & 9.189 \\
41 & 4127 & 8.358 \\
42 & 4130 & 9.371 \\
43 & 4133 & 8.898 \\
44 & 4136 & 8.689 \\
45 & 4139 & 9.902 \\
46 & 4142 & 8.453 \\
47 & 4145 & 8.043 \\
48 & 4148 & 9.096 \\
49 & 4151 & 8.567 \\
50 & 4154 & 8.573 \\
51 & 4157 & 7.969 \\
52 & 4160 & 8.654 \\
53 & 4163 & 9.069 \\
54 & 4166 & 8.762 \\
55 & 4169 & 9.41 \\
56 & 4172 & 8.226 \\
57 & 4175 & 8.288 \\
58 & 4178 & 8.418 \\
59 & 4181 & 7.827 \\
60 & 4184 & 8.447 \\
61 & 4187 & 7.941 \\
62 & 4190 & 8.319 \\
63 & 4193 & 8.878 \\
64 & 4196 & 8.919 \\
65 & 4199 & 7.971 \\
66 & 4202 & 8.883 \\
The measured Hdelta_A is 7.3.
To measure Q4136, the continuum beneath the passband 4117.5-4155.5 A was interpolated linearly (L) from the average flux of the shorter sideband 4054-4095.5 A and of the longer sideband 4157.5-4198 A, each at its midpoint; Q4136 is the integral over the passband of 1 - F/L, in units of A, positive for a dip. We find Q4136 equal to -0.8 A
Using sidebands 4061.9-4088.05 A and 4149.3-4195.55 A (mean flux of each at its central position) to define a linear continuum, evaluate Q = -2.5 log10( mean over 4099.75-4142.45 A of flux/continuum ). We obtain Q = 0.08 mag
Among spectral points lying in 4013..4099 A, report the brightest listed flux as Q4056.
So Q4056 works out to 9.886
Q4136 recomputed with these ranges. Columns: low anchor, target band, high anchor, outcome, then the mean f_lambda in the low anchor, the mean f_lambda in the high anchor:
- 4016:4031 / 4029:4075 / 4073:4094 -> -2.1 A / 8.9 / 8.2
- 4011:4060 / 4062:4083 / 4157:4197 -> 0.4 A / 9.02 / 8.52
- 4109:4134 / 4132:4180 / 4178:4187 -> -3.1 A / 8.15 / 8.15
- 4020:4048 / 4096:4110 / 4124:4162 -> 3.9 A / 8.99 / 8.74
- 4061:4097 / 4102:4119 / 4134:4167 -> 3.0 A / 8.24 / 8.71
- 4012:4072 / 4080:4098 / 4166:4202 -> 2.8 A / 8.98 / 8.46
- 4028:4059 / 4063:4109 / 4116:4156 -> 5.7 A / 9.01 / 8.64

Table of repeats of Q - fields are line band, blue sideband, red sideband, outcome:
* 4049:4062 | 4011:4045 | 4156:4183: 0.02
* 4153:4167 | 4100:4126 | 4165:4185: -0.05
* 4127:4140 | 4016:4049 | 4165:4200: -0.05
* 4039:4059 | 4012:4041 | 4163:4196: 0.01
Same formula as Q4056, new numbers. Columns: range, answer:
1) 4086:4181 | 9.902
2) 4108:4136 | 9.371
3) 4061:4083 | 9.392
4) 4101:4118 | 8.176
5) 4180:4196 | 8.919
